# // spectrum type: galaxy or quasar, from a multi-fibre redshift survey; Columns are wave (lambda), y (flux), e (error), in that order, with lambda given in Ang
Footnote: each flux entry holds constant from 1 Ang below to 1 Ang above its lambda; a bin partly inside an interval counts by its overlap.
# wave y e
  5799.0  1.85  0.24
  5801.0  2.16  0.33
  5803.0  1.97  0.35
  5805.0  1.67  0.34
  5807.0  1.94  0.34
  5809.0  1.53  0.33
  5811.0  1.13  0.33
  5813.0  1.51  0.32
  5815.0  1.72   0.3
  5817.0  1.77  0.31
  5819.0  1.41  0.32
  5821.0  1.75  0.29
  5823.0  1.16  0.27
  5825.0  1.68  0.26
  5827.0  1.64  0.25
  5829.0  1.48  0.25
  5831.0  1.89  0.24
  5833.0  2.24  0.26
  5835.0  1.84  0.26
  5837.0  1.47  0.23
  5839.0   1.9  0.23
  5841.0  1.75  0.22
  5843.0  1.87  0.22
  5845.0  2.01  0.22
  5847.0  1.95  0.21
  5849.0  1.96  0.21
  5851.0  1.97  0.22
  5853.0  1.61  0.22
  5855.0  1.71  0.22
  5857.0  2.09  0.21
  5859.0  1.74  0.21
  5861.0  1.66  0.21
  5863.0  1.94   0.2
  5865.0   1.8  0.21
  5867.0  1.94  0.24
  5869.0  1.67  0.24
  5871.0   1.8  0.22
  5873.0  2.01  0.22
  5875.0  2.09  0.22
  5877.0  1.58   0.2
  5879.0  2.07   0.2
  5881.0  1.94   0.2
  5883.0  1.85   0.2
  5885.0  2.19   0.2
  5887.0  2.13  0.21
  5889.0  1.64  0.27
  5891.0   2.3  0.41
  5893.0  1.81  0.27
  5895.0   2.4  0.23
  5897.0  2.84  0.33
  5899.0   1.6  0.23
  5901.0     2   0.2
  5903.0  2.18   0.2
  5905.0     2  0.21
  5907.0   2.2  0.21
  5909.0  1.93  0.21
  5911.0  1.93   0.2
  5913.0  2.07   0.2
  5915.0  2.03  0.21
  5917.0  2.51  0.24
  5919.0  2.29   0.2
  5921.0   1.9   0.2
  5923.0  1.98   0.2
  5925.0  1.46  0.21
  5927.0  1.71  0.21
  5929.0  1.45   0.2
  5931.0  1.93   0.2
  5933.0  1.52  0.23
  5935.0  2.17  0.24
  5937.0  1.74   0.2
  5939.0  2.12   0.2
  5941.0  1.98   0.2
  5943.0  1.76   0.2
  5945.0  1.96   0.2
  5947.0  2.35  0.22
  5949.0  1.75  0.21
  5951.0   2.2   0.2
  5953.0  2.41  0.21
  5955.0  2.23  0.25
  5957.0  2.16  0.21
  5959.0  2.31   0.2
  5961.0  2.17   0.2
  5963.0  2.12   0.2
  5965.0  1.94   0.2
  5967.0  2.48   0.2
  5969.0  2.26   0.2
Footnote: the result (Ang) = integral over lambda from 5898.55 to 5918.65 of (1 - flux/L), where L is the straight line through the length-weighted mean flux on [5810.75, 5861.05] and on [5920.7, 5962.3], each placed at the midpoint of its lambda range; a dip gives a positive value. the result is -1.8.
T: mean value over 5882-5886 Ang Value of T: 2.02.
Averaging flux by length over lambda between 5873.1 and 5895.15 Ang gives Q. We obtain 1.98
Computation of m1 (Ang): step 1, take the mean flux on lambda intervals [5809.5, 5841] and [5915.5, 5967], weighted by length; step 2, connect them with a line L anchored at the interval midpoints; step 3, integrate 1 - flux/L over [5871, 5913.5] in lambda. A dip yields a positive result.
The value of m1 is -4.0 Ang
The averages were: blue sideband 1.64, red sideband 2.01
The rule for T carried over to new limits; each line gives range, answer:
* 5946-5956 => 2.19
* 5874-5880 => 1.91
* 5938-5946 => 1.95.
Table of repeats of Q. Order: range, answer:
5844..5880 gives 1.87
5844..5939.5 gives 1.95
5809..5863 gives 1.73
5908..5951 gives 1.94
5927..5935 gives 1.71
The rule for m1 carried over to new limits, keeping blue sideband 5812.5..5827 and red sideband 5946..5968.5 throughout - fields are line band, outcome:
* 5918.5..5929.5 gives 1.35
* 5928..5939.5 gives 1.55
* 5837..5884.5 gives -2.70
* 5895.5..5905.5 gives -1.06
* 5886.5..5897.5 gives -1.48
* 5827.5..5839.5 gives -1.12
